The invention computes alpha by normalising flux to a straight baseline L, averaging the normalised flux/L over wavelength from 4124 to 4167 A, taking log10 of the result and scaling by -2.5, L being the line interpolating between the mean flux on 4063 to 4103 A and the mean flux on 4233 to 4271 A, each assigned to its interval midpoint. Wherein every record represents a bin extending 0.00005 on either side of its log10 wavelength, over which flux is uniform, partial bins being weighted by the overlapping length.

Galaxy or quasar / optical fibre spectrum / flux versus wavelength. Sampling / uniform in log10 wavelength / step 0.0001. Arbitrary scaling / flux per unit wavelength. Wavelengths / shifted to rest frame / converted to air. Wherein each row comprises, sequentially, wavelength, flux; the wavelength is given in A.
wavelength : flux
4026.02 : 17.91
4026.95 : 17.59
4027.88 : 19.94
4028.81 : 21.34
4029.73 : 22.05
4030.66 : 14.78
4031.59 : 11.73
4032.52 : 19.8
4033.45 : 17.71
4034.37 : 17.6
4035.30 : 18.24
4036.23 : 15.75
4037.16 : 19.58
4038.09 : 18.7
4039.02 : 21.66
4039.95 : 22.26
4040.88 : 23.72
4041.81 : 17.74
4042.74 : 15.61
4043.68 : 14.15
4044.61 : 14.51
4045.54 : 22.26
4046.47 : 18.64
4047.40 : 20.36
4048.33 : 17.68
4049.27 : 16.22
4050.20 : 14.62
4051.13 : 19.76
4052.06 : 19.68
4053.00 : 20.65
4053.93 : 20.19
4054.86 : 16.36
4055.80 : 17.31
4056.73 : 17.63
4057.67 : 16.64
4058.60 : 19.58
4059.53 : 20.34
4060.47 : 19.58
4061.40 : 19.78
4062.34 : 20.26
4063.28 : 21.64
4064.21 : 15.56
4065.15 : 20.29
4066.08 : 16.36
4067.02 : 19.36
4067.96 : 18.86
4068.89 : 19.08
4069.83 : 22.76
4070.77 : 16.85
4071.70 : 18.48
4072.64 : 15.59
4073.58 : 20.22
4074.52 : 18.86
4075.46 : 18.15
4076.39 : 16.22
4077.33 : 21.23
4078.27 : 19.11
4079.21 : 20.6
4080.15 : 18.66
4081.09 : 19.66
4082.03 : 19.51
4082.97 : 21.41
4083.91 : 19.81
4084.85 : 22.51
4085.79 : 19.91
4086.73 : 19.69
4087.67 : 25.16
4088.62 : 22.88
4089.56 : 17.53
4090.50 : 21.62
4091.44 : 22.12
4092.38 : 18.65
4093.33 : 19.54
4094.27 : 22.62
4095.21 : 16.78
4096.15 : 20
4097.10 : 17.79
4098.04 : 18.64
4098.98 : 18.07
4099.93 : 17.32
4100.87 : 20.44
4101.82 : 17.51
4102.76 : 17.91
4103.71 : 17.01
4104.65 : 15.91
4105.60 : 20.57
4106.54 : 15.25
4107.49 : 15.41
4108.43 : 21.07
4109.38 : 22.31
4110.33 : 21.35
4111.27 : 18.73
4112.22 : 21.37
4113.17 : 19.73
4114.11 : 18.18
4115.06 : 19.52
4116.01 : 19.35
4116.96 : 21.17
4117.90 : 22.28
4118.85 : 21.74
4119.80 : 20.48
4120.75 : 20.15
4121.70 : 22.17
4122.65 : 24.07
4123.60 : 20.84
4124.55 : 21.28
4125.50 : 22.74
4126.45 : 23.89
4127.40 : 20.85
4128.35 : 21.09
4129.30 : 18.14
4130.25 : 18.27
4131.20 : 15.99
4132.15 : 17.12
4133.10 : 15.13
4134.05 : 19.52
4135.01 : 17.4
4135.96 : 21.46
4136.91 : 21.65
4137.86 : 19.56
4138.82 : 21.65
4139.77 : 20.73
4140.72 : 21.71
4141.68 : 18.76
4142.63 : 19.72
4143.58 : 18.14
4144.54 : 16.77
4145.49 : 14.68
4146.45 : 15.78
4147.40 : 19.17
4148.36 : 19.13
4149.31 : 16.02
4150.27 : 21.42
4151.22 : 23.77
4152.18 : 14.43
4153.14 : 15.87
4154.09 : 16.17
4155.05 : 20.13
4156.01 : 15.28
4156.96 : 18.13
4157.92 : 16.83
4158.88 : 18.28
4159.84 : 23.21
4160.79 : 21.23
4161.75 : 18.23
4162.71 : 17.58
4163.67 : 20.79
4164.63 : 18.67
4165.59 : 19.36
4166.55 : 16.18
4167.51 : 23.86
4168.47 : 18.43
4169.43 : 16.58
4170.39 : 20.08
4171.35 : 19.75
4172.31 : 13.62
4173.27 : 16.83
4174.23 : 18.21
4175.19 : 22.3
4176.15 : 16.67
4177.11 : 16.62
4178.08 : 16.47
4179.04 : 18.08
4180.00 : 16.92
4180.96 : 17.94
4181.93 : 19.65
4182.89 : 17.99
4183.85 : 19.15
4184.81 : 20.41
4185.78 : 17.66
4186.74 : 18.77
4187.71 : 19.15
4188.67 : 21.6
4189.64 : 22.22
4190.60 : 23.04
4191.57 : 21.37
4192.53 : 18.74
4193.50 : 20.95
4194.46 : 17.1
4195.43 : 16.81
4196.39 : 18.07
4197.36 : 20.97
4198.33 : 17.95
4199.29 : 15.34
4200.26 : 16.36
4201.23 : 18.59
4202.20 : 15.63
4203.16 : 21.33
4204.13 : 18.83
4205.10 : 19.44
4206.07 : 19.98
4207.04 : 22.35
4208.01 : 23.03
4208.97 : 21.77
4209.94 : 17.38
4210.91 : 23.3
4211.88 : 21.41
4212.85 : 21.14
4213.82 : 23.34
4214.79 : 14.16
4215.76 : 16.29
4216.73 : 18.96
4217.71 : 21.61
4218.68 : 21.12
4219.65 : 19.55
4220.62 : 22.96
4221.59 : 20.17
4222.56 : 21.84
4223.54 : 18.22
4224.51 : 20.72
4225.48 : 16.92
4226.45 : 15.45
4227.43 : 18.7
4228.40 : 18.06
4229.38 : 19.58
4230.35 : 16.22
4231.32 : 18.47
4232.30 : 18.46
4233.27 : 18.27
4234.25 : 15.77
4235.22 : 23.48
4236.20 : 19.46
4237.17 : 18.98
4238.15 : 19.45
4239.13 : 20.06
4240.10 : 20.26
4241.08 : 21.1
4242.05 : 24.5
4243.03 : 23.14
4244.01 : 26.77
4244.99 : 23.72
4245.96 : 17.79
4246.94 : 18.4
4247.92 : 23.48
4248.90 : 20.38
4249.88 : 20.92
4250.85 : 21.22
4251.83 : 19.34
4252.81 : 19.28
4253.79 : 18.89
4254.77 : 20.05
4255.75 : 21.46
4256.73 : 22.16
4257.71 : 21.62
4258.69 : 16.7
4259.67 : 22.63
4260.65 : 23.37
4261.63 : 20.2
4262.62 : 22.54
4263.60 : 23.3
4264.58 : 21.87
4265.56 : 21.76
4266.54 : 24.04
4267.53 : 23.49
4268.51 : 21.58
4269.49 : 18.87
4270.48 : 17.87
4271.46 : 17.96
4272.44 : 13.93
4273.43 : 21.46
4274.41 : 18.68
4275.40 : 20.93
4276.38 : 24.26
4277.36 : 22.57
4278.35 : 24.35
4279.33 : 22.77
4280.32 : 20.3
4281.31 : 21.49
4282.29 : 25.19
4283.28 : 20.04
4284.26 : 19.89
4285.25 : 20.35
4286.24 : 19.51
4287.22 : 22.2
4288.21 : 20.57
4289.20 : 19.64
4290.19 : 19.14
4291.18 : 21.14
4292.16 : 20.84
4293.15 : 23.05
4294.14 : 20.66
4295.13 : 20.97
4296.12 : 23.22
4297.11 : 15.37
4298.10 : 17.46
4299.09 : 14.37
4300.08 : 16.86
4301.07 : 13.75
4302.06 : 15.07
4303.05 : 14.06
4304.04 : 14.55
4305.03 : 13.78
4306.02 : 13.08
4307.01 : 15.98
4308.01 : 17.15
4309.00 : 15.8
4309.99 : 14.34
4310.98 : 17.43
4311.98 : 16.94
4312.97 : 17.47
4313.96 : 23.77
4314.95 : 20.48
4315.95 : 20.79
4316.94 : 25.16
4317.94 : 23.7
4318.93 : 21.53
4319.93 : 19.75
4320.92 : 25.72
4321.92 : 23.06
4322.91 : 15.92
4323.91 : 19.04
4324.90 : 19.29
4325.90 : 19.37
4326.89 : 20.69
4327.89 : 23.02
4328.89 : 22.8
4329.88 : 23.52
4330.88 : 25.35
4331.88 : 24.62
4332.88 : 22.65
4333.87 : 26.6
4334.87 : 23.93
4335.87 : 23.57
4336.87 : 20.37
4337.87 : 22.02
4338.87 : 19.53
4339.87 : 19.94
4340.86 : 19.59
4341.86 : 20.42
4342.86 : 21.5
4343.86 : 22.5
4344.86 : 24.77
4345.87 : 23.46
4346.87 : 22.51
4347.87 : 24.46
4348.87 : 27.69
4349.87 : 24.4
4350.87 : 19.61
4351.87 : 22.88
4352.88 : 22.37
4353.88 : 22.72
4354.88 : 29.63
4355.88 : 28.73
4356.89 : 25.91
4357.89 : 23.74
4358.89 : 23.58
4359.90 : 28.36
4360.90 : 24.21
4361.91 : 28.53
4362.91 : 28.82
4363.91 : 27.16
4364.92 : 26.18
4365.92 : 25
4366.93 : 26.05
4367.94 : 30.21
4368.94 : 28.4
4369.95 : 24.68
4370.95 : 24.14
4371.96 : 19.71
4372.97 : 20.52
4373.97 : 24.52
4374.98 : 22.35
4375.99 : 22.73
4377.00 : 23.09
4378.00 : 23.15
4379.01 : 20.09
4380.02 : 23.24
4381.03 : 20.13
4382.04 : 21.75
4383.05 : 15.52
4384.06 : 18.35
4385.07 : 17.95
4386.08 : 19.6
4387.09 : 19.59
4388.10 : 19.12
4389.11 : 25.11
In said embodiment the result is 0.06 mag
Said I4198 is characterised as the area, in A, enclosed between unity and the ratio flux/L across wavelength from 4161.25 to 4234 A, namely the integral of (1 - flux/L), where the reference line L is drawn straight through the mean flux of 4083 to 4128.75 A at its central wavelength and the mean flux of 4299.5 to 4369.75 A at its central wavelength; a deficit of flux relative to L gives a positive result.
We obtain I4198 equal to 6.3 A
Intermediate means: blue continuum 20.1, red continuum 22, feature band 19.1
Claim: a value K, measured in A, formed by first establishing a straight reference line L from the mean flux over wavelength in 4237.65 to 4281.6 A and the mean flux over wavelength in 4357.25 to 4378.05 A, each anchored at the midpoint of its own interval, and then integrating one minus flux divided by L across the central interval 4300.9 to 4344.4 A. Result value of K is 6.3 A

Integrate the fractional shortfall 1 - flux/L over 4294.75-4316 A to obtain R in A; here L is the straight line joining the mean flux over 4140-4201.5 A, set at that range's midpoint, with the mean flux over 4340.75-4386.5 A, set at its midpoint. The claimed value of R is 5.1 A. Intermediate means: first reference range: 18.6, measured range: 16.8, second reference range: 23.6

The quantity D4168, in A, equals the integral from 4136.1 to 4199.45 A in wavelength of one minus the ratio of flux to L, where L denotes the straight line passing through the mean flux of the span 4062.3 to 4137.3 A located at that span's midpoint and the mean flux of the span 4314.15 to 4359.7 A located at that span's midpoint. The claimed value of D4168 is 5.3 A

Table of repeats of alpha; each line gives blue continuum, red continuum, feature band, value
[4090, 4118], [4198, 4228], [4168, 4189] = 0.06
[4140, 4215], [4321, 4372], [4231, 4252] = 0.00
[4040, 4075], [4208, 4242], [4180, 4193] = -0.02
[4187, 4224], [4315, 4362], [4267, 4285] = 0.03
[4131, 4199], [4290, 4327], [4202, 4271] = -0.09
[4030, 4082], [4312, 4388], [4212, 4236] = 0.10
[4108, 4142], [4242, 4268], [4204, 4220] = 0.05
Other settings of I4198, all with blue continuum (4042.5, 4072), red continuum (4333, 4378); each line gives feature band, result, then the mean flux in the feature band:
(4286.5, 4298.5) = 1.34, 20.4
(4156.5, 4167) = 0.77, 18.9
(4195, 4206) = 1.55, 18.2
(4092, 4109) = 0.81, 18.4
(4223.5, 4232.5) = 1.51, 18.1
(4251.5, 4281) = 1.93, 20.9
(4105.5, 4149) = 0.28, 19.7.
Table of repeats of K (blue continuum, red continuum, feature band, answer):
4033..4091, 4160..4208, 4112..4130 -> -1.9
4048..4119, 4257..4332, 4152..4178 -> 1.7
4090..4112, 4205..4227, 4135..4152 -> 0.1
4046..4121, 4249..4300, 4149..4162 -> 0.8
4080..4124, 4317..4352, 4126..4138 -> 0.6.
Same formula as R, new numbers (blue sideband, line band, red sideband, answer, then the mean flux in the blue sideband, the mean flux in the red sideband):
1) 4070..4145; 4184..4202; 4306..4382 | 1.4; 19.7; 22.6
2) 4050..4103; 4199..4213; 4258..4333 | 0.0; 19.3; 20.1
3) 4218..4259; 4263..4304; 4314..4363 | 2.6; 20.1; 23.1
